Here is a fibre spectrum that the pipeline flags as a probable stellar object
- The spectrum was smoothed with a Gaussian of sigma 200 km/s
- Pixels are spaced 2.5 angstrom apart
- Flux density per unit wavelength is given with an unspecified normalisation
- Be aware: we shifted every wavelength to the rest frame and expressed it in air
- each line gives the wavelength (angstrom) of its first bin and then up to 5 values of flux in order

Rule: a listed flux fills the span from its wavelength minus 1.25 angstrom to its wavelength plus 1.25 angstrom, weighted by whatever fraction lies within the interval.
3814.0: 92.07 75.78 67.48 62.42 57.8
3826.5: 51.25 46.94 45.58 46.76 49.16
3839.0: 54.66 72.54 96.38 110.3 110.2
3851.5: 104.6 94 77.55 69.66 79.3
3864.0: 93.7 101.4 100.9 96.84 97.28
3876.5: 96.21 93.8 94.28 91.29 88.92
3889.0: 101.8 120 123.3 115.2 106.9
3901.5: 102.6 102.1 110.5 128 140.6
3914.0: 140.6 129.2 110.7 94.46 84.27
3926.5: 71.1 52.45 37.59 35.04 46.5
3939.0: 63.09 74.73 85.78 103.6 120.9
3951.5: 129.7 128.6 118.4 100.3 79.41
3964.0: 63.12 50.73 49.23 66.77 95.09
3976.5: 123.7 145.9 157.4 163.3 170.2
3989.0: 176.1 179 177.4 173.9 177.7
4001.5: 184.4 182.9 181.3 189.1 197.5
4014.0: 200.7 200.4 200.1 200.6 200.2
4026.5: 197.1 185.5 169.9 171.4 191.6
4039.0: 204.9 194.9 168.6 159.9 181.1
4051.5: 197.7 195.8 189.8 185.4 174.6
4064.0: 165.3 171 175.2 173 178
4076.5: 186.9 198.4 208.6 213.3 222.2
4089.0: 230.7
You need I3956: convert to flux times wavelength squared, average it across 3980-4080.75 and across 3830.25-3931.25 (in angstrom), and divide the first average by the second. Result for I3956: 2.09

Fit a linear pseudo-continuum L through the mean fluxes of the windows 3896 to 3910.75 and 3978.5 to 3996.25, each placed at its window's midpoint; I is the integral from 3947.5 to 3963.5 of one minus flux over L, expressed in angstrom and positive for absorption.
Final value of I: 3.9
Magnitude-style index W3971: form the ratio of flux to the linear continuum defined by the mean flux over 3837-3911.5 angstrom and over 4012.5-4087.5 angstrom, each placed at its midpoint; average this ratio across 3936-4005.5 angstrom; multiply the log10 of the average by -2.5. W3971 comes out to 0.225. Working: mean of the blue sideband 98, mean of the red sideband 189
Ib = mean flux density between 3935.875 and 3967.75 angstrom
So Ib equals 90.4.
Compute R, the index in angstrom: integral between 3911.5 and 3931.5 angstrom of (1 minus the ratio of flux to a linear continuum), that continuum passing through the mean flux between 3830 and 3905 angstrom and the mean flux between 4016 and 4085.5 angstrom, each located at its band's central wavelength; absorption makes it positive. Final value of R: 3.7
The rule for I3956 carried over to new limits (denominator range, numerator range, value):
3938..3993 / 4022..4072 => 1.70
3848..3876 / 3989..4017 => 2.13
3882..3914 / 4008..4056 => 1.82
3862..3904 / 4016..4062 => 2.01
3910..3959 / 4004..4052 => 2.12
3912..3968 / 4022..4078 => 2.20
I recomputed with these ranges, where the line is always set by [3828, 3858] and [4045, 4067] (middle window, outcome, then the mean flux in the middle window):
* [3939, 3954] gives 3.0 angstrom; 102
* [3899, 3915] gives -1.8 angstrom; 119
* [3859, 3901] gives -2.3 angstrom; 99.2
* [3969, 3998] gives 0.3 angstrom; 144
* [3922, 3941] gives 9.7 angstrom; 58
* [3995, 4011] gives -2.9 angstrom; 182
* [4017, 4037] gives -2.9 angstrom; 190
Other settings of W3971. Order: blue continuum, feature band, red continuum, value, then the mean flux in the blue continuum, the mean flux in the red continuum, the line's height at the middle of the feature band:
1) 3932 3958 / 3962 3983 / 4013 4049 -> 0.29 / 89.2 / 189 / 121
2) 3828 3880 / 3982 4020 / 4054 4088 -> -0.18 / 82.9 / 188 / 154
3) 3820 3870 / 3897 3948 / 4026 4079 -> 0.23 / 76.1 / 182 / 116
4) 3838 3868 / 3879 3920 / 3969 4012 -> 0.00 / 89.1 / 157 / 112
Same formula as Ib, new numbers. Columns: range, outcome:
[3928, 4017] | 124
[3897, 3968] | 93.3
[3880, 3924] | 111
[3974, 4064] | 180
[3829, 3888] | 84.7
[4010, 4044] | 193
